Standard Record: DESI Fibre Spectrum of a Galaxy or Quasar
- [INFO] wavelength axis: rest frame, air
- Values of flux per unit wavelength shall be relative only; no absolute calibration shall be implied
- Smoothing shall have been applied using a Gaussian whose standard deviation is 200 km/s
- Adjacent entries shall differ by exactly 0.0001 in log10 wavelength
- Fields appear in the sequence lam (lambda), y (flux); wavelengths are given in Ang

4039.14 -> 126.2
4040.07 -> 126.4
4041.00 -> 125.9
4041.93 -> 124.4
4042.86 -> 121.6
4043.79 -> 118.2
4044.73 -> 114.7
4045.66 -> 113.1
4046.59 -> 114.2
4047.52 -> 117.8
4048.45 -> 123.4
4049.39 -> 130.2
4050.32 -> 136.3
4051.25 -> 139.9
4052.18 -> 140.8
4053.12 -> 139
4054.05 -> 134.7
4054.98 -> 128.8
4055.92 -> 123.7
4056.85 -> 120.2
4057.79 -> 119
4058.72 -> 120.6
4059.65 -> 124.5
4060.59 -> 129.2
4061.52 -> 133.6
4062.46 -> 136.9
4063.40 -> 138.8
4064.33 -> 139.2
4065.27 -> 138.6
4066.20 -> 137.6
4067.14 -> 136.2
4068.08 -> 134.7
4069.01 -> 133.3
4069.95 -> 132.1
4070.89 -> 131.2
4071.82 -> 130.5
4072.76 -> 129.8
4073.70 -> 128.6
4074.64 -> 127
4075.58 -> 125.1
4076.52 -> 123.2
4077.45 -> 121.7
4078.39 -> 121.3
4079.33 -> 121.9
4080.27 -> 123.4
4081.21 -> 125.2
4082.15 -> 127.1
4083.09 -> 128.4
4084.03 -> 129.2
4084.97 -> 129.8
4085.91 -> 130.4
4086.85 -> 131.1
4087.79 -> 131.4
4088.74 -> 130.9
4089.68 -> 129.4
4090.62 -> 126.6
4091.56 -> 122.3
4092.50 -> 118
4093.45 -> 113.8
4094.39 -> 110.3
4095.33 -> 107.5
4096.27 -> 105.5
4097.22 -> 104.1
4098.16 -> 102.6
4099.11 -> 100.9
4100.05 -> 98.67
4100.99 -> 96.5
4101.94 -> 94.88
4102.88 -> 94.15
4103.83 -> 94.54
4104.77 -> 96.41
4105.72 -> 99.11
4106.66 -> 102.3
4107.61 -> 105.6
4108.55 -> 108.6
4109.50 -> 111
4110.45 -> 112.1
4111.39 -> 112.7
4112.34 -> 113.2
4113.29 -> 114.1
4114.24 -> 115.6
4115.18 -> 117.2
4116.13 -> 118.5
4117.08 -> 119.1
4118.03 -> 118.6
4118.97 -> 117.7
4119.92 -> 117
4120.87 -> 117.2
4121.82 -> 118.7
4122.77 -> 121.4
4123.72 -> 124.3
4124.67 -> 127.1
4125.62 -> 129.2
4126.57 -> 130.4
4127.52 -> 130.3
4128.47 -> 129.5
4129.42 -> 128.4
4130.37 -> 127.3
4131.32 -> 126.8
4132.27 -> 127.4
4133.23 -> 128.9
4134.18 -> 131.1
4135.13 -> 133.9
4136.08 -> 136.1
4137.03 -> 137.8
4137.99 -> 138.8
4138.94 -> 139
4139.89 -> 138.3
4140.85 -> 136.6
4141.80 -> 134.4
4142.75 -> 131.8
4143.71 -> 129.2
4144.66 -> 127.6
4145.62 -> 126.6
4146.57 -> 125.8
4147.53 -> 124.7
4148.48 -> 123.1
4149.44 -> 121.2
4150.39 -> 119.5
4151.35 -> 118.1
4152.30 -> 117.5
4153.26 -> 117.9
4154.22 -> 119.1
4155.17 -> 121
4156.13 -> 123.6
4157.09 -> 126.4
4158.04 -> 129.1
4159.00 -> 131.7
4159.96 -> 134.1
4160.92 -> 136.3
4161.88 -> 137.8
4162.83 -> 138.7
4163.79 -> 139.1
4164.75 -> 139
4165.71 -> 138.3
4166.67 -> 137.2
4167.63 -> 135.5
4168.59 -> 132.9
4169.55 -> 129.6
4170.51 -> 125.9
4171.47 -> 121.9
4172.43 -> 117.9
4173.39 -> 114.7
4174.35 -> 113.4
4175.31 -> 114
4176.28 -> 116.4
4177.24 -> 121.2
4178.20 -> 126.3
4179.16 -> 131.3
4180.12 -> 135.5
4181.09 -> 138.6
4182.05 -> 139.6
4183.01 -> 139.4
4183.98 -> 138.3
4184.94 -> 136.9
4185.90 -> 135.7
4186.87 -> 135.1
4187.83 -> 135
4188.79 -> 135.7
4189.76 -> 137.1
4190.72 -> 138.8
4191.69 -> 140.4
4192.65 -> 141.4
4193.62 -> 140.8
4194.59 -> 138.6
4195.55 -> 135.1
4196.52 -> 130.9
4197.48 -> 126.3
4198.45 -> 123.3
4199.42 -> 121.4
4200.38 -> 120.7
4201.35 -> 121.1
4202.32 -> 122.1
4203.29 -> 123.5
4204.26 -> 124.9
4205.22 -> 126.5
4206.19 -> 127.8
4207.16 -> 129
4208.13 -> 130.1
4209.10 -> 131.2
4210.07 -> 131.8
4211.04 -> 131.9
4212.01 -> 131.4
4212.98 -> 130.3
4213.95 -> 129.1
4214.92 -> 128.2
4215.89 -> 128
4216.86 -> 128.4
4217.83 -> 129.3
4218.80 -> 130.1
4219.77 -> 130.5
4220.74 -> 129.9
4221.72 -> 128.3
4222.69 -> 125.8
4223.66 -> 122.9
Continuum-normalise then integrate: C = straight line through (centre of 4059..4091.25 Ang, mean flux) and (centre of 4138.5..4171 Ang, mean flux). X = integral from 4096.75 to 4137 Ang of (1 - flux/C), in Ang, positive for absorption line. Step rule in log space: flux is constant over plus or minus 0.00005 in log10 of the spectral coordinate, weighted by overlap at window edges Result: 4.3 Ang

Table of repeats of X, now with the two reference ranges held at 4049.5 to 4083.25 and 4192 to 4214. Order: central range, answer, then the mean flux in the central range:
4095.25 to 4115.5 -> 3.91 Ang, 105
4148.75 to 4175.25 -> 0.49 Ang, 127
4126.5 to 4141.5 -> -0.35 Ang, 133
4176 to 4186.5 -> -0.30 Ang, 133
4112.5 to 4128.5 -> 1.06 Ang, 121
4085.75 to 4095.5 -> 0.51 Ang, 123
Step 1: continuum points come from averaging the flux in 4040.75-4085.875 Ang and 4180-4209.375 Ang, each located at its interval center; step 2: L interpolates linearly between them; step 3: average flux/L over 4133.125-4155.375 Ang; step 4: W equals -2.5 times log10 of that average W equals 0.02 mag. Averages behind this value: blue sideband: 128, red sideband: 132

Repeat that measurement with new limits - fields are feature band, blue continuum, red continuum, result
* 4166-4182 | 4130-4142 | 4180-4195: 0.087 mag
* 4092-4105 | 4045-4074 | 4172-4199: 0.258 mag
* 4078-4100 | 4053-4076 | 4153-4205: 0.092 mag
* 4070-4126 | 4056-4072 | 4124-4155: 0.115 mag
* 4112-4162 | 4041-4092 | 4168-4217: 0.024 mag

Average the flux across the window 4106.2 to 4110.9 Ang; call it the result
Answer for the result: 108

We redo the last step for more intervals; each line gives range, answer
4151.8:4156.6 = 120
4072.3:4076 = 127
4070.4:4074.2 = 130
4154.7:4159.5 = 126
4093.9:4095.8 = 109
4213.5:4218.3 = 129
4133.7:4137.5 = 135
